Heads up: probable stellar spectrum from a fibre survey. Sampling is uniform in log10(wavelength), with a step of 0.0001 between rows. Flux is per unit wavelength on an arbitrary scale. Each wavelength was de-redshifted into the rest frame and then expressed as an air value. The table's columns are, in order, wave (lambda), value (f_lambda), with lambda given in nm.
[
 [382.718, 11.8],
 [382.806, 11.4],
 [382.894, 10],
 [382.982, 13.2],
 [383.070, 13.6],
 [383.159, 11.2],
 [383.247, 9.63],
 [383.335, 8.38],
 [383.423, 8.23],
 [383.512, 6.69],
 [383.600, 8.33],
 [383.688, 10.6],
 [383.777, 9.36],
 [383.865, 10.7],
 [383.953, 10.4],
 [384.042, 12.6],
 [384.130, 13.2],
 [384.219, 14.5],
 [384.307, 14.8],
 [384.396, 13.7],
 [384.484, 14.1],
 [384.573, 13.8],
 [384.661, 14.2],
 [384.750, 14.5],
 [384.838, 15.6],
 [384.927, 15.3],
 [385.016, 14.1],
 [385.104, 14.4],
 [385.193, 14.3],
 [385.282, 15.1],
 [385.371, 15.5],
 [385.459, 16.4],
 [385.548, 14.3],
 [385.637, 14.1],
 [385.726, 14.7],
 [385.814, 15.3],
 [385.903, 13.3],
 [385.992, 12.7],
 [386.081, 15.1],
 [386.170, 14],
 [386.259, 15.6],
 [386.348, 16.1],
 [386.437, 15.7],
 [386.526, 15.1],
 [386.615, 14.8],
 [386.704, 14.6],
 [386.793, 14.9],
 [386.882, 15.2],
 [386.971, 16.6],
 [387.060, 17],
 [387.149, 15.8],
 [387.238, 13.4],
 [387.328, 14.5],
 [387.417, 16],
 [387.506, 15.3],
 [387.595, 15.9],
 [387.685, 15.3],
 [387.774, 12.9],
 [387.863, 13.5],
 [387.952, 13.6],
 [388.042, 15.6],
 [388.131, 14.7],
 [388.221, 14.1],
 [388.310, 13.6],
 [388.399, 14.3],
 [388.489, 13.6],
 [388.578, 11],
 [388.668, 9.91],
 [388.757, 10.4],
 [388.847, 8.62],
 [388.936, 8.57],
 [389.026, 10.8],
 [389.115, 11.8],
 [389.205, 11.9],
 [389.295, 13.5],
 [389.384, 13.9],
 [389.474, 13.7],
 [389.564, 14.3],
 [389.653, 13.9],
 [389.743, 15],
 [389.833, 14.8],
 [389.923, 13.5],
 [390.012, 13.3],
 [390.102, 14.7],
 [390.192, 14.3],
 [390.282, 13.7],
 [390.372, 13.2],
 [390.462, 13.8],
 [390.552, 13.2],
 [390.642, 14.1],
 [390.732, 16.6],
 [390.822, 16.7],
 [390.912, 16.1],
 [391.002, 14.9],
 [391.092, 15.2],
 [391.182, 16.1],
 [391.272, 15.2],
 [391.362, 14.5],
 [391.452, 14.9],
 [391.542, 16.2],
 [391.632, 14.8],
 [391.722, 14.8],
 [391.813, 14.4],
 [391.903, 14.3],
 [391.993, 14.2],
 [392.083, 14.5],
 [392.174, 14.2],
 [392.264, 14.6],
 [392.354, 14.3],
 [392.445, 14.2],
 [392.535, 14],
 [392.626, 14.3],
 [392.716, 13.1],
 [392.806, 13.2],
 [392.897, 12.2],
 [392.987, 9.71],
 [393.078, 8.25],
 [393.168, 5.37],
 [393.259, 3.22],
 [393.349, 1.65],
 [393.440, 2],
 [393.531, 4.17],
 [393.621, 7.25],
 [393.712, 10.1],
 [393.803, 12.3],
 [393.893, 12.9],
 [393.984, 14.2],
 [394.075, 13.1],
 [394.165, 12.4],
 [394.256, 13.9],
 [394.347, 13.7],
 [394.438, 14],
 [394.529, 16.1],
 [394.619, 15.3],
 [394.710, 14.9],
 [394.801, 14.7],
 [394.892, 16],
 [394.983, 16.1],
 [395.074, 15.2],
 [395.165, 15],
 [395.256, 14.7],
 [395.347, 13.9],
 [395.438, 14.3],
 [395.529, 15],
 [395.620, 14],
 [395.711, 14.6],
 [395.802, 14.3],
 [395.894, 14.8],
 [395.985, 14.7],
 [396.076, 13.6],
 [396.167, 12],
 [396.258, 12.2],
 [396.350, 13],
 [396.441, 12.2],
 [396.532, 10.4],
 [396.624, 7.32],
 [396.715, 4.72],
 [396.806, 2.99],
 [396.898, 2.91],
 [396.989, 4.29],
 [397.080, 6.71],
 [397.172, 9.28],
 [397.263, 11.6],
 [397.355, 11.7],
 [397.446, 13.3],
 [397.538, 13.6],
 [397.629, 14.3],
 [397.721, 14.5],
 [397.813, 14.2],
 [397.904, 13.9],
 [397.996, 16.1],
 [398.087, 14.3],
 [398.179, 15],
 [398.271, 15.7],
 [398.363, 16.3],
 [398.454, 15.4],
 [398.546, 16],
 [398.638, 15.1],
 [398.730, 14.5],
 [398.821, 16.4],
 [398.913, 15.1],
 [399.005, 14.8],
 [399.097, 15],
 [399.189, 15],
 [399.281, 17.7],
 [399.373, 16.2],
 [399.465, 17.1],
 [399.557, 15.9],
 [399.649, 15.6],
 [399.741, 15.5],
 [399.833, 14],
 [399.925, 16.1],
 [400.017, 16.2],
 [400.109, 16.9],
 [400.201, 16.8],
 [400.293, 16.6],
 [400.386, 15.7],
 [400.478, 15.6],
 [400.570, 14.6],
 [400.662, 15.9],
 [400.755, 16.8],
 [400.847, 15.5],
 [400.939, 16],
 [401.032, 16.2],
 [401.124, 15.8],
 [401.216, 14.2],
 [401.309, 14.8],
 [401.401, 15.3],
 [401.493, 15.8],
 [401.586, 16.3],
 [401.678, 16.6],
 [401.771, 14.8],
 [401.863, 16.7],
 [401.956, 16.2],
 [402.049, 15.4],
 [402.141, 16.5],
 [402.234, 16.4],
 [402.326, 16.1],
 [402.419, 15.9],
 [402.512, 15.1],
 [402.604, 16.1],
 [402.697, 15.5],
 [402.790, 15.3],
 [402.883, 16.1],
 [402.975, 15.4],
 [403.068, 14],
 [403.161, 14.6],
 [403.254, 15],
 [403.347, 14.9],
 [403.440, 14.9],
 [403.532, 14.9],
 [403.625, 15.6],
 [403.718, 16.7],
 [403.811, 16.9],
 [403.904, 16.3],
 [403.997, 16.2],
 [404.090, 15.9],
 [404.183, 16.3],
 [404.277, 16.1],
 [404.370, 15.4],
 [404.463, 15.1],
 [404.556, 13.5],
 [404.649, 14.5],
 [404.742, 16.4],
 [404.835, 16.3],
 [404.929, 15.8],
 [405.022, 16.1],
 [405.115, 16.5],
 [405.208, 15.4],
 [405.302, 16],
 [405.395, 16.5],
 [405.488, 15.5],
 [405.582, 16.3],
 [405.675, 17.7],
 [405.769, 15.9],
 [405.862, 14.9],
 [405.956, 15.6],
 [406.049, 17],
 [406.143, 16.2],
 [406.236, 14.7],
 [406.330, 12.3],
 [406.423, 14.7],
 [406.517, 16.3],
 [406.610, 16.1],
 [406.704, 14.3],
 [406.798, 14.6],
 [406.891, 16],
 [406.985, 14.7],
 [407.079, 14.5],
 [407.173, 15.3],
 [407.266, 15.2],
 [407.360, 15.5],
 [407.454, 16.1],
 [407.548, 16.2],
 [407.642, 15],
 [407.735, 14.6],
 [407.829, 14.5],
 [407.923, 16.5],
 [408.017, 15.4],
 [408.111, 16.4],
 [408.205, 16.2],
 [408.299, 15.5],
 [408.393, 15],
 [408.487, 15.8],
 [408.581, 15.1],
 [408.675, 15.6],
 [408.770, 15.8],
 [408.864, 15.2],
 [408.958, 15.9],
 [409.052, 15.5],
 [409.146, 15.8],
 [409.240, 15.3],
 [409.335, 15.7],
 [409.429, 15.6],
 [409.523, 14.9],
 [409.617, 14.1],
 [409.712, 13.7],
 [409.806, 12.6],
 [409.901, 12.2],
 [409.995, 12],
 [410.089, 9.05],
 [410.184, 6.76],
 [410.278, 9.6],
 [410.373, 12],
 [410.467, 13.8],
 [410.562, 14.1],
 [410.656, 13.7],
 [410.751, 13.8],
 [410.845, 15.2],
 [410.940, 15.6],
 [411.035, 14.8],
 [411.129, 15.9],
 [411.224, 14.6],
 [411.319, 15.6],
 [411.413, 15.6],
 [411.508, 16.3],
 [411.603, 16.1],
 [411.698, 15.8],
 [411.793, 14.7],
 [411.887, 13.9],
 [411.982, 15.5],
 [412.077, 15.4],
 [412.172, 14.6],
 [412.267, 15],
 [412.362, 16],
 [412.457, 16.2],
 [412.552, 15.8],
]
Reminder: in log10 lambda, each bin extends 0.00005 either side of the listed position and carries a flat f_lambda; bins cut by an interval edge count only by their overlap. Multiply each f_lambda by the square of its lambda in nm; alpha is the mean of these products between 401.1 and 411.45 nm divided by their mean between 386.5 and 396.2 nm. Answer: 1.21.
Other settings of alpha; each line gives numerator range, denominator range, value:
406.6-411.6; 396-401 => 1.12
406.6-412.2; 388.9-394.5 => 1.25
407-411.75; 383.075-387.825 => 1.20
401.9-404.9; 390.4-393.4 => 1.25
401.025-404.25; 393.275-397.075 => 1.40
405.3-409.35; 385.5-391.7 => 1.20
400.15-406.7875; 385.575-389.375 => 1.22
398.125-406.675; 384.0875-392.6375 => 1.18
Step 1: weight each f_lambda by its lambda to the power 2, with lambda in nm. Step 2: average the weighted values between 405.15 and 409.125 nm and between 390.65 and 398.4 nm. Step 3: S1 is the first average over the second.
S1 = 1.31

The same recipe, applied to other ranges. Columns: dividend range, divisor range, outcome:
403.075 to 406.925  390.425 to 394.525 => 1.32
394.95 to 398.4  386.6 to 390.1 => 0.95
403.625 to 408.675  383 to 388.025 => 1.26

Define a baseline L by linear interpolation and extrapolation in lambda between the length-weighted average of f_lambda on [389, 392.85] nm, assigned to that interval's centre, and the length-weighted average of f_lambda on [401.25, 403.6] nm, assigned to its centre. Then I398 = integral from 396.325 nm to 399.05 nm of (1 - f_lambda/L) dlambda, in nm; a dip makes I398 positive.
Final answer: 0.52 nm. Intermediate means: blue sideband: 14.3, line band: 12.2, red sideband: 15.5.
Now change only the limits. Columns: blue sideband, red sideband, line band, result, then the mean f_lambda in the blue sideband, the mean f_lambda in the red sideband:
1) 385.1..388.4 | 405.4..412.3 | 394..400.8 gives 0.44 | 14.8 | 14.8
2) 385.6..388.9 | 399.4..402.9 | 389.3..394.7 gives 0.64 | 14.2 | 15.8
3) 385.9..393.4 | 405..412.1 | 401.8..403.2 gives -0.11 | 13.6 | 14.9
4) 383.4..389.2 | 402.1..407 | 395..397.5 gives 0.54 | 13.6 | 15.6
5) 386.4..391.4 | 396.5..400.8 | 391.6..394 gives 0.48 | 14.1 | 13.7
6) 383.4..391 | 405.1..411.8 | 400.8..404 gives -0.24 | 13.8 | 14.9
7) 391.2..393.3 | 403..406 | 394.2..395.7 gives -0.13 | 13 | 15.7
